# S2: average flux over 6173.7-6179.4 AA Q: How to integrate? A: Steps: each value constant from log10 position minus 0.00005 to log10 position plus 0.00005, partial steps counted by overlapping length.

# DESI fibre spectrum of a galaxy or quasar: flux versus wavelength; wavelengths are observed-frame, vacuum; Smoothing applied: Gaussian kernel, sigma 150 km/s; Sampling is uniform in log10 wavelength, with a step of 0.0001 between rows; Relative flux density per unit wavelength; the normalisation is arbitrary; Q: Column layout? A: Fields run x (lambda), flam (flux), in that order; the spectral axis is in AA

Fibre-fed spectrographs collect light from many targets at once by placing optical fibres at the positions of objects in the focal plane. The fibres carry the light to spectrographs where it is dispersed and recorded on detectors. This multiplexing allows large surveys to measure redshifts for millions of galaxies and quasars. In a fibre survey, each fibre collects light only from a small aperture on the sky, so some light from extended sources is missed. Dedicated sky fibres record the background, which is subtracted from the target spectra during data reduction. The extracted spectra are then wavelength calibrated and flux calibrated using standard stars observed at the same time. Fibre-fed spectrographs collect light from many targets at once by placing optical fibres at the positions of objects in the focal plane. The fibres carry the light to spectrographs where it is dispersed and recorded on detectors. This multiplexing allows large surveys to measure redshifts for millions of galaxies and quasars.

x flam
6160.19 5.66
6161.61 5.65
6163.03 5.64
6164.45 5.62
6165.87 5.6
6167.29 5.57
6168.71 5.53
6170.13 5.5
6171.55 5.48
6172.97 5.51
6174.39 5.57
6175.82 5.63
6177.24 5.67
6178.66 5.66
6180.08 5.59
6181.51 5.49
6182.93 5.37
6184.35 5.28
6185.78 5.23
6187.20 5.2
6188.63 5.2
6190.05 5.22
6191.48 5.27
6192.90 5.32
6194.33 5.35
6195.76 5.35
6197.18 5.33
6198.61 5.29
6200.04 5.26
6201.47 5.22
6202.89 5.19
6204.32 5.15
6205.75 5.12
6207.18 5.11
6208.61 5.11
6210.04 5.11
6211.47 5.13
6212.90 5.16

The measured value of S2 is 5.63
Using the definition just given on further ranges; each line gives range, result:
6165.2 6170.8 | 5.55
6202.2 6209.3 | 5.13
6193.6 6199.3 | 5.33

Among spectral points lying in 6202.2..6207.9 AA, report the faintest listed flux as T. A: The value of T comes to 5.11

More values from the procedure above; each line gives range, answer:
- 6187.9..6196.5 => 5.2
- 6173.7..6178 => 5.57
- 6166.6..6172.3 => 5.48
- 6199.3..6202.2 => 5.22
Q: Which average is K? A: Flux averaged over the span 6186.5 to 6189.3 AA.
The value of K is 5.19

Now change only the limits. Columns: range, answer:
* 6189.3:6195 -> 5.29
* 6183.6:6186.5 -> 5.26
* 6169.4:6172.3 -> 5.5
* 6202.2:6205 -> 5.17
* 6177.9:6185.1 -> 5.48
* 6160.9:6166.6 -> 5.62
